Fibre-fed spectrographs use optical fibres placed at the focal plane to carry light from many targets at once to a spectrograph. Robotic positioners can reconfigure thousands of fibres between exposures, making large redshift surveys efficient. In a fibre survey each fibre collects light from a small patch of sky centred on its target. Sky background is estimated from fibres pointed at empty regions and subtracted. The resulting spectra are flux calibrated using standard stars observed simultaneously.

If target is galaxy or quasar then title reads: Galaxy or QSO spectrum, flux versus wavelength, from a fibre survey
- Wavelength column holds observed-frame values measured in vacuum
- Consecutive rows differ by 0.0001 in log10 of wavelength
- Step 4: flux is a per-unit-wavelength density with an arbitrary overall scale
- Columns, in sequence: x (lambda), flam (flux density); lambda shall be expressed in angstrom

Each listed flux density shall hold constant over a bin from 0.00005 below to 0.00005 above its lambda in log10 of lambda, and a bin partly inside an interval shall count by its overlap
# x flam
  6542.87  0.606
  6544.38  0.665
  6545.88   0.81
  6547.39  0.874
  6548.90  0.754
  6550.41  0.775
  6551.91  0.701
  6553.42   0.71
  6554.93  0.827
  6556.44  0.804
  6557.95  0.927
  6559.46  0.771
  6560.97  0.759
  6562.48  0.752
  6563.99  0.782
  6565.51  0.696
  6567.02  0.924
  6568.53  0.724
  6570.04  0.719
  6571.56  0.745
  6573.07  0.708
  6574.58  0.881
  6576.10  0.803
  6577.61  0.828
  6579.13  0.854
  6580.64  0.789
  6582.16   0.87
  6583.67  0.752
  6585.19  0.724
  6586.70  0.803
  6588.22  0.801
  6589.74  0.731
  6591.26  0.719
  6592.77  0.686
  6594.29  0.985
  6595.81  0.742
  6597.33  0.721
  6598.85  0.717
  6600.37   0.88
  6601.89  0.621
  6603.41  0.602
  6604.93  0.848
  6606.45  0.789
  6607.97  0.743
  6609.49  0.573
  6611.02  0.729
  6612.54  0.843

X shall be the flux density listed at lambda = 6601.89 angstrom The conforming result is 0.621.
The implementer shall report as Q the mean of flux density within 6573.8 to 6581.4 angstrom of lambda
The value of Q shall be 0.831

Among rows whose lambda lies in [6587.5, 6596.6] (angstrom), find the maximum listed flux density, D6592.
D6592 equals 0.985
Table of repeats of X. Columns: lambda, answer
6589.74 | 0.731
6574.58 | 0.881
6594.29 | 0.985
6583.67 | 0.752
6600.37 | 0.88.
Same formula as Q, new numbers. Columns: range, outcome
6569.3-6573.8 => 0.724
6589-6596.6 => 0.773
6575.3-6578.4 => 0.815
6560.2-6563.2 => 0.756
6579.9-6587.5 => 0.788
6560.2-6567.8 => 0.782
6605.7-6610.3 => 0.701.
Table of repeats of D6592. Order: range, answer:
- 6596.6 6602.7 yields 0.88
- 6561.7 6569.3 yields 0.924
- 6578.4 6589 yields 0.87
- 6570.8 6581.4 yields 0.881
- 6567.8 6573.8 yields 0.745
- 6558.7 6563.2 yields 0.771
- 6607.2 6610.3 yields 0.743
